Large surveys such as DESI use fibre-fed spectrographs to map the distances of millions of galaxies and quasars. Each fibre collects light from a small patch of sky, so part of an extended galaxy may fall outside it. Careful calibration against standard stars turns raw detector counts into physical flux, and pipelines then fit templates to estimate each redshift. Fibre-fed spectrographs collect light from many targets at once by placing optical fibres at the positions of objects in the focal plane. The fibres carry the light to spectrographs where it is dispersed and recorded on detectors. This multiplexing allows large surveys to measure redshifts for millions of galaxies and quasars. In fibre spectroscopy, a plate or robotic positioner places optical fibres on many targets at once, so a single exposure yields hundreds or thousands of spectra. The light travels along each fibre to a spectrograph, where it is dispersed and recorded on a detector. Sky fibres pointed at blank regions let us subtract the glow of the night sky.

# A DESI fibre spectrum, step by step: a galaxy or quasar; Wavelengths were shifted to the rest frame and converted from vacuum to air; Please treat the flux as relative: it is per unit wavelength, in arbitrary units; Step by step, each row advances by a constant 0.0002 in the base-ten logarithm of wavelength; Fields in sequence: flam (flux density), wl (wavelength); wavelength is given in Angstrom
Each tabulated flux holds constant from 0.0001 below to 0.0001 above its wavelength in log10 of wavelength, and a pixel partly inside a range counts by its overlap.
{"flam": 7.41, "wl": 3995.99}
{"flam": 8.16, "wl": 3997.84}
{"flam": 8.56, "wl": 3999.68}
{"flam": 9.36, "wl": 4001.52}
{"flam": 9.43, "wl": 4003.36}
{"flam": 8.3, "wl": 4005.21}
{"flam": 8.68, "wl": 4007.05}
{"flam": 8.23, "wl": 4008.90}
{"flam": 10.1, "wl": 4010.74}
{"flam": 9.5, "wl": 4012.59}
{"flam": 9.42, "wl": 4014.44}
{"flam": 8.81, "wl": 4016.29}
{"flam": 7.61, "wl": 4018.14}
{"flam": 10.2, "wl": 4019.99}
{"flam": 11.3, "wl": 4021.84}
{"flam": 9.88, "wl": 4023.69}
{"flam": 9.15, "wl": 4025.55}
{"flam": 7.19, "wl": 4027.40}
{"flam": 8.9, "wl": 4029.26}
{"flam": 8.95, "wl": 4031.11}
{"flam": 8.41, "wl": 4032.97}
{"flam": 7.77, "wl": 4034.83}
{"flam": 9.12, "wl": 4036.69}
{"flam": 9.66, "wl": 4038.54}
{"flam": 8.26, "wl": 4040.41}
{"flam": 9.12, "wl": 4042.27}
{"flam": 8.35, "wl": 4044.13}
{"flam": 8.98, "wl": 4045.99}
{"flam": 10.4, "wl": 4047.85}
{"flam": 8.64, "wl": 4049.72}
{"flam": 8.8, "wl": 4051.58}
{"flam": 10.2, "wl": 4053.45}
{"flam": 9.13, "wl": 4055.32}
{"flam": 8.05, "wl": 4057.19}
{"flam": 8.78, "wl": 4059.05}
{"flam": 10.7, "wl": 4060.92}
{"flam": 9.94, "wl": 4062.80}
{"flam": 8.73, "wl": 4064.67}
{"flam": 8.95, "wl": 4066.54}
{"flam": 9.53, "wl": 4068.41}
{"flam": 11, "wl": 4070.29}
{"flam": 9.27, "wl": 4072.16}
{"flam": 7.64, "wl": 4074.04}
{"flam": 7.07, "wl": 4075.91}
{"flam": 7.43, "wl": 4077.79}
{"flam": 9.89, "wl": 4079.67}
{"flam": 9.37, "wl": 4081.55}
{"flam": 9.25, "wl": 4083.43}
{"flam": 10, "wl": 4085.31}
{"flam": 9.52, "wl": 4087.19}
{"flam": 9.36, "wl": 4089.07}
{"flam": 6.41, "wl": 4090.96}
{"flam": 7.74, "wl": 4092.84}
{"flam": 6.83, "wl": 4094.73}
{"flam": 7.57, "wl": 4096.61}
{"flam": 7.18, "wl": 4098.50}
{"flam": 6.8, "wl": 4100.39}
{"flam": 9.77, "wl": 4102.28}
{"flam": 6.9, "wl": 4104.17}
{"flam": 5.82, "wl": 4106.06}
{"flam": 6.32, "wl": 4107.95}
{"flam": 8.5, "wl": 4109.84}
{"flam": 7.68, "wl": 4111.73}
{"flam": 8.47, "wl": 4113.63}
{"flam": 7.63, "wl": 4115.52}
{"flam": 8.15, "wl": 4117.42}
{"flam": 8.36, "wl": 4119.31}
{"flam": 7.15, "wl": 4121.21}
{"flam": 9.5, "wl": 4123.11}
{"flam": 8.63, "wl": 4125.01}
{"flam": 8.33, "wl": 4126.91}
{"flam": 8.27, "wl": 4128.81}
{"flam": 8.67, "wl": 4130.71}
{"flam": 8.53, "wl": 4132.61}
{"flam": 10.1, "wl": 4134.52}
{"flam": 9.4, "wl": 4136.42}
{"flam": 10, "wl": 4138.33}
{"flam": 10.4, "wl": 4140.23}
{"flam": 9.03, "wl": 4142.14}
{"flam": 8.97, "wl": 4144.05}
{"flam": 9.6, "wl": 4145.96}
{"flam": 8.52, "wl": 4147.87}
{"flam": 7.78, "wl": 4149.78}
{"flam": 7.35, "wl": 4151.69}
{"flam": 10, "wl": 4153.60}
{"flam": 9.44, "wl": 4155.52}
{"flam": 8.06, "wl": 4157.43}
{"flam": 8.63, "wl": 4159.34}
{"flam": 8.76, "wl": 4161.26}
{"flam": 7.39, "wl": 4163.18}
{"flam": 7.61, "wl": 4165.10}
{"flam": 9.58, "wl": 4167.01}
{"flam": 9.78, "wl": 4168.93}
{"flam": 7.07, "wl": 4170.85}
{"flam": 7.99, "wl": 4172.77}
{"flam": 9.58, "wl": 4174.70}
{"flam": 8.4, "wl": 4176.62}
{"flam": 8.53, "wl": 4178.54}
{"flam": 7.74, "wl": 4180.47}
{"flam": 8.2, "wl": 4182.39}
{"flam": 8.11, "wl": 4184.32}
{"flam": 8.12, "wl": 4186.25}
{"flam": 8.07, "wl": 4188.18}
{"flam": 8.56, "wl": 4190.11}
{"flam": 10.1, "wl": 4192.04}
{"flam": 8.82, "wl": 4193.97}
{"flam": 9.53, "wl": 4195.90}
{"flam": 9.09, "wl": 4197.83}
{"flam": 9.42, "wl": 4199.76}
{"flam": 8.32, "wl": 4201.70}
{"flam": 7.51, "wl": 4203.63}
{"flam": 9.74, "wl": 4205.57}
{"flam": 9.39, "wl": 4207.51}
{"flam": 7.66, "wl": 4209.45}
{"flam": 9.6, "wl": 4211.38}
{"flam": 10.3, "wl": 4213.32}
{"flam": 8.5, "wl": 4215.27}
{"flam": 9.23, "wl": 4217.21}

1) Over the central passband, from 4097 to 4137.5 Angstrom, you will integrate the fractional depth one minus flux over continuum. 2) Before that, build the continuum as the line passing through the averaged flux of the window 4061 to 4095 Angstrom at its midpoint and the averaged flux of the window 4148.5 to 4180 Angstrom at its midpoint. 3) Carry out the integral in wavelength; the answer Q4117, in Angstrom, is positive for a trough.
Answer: 2.7 Angstrom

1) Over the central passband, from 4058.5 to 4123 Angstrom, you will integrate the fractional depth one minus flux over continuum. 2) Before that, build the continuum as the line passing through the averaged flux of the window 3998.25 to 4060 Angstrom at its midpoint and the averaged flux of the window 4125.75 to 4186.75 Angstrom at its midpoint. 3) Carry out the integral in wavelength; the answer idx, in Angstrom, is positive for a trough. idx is 3.6 Angstrom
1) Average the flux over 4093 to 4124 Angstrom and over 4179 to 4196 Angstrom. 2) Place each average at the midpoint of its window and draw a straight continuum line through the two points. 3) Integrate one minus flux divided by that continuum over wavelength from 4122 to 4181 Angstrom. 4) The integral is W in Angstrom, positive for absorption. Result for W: -4.63 Angstrom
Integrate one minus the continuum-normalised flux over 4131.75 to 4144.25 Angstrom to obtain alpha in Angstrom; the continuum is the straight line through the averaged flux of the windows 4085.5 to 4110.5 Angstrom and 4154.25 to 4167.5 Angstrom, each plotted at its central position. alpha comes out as -2.0 Angstrom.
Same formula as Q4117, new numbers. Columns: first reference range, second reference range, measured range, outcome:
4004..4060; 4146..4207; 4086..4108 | 3.06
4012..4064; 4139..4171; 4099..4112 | 2.23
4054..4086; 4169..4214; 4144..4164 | 0.56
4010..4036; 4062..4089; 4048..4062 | -0.24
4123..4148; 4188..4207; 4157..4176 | 1.26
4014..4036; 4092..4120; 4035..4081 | -3.62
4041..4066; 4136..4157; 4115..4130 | 1.40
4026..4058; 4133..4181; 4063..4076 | -0.36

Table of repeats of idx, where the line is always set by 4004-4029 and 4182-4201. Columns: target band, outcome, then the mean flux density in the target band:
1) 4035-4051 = 0.1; 9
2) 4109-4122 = 1.4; 8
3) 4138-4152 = -0.1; 8.98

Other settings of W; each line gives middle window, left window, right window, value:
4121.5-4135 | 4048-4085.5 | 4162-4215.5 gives 0.25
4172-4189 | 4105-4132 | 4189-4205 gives 0.82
